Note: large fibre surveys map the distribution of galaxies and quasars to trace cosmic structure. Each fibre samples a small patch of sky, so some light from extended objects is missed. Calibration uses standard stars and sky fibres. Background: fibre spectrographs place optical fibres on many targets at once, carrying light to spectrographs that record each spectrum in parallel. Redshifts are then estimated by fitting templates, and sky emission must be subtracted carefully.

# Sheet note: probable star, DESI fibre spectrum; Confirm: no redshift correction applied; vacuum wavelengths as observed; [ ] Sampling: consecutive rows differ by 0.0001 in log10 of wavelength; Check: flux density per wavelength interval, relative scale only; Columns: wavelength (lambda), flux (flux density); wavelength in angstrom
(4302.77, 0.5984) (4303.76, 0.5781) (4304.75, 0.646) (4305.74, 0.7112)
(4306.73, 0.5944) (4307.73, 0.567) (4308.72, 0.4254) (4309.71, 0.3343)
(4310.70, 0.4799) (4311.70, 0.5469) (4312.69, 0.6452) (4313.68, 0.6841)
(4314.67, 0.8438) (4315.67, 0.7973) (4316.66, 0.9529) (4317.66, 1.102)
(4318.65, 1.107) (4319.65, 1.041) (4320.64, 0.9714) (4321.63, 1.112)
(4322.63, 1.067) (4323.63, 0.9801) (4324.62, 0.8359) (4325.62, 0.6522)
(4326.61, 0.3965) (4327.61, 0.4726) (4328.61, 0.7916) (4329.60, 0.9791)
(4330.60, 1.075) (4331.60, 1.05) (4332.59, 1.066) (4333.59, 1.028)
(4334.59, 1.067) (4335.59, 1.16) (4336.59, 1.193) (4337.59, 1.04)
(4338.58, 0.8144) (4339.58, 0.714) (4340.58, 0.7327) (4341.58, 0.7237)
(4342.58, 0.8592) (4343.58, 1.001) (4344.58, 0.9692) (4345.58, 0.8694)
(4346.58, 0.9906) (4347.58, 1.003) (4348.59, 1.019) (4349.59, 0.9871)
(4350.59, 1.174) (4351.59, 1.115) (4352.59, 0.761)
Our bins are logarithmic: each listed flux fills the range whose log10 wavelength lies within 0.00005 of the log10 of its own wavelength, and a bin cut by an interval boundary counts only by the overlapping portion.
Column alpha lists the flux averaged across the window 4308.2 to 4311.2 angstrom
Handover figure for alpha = 0.415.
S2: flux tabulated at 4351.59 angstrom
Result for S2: 1.115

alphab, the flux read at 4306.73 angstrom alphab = 0.5944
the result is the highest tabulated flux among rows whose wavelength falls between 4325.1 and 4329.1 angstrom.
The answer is 0.7916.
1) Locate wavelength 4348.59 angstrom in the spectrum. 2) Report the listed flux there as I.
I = 1.019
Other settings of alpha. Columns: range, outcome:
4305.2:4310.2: 0.528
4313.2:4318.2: 0.879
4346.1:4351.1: 1.03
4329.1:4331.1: 1.03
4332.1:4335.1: 1.05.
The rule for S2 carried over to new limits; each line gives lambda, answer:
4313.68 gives 0.6841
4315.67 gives 0.7973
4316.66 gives 0.9529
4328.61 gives 0.7916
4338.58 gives 0.8144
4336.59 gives 1.193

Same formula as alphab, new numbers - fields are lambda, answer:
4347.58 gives 1.003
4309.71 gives 0.3343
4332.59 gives 1.066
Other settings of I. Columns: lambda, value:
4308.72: 0.4254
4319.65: 1.041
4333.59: 1.028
